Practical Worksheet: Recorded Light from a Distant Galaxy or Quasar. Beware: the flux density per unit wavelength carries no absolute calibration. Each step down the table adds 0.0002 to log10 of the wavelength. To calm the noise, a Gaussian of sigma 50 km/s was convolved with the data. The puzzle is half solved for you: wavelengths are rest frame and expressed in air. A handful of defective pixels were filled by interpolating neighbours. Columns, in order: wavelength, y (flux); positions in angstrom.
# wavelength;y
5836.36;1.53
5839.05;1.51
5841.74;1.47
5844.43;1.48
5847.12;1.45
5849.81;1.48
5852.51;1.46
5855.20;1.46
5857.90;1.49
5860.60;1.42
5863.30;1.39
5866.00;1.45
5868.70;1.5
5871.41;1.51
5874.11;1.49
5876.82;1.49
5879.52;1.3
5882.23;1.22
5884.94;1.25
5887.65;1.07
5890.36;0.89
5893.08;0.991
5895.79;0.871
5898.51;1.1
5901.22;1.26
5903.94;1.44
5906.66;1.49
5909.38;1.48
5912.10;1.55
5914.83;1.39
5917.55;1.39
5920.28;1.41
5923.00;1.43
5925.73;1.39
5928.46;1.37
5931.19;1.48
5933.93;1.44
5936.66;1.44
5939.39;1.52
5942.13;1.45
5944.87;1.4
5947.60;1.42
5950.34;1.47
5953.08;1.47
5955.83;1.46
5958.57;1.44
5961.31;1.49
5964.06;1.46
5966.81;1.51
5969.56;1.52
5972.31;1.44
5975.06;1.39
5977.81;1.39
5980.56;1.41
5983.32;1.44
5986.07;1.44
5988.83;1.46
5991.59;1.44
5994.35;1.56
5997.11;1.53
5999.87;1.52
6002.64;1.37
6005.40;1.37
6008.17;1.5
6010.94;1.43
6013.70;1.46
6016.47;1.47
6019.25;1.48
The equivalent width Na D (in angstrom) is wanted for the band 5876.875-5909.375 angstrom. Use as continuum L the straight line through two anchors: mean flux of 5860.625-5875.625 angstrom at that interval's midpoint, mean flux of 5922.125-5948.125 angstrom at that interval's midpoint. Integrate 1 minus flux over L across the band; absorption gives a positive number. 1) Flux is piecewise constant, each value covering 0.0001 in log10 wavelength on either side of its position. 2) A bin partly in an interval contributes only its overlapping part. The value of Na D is 5.7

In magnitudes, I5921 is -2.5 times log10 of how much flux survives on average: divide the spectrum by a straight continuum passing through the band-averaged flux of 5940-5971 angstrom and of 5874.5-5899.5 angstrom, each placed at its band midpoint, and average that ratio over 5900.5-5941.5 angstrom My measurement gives -0.11 mag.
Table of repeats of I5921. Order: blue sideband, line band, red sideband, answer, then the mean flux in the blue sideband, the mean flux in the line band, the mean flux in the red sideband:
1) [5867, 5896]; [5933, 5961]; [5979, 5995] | -0.06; 1.25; 1.45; 1.45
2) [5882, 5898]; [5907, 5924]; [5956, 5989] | -0.23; 1.04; 1.45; 1.45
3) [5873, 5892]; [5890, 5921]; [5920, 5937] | 0.04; 1.24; 1.28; 1.42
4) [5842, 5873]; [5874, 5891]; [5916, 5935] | 0.17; 1.46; 1.24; 1.41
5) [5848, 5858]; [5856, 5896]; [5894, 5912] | 0.07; 1.47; 1.3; 1.29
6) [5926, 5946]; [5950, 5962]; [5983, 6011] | -0.01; 1.44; 1.46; 1.46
